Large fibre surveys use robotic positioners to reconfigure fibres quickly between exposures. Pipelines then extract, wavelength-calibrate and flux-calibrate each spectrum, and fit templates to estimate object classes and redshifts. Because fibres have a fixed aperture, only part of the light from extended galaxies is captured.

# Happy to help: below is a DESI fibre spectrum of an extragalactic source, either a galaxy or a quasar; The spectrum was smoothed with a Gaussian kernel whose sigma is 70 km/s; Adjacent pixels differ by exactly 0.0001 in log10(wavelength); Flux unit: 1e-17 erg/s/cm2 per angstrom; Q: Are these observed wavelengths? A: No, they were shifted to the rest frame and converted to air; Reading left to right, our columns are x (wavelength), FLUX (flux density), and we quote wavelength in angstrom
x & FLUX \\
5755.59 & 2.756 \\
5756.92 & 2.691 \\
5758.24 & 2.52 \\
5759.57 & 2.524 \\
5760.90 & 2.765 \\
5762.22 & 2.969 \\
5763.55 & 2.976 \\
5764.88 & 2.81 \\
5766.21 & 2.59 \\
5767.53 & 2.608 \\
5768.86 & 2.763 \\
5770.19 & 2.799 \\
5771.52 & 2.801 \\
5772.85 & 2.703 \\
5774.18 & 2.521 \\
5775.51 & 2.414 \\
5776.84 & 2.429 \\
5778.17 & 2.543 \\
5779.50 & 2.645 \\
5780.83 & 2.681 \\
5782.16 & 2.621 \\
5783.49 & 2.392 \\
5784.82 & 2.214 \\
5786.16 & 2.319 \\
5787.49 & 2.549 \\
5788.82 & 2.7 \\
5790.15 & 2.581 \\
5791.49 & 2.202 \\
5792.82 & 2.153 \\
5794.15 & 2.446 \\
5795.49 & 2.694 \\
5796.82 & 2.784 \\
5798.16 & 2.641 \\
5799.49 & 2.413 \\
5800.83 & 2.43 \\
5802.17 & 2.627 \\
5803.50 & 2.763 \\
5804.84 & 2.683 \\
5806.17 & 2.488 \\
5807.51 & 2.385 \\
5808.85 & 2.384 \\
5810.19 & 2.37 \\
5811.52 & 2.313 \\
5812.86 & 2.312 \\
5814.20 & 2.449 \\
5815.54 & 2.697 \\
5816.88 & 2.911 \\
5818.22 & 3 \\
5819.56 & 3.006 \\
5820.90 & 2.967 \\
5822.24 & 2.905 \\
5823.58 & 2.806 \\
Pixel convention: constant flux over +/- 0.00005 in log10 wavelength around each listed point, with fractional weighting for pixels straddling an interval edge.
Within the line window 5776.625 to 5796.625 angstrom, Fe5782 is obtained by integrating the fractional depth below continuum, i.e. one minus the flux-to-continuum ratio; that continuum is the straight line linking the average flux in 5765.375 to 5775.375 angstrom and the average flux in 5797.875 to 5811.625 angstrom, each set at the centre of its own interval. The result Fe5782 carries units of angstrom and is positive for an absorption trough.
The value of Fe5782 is 0.8 angstrom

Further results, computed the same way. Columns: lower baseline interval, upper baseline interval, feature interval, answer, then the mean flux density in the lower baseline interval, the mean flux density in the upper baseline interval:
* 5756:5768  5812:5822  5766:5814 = 3.76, 2.72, 2.76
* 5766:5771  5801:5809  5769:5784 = 0.39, 2.7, 2.56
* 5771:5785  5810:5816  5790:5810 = -0.28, 2.55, 2.43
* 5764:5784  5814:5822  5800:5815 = 1.78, 2.63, 2.86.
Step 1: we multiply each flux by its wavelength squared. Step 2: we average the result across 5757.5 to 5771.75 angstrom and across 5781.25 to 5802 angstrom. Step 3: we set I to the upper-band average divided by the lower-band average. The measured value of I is 0.9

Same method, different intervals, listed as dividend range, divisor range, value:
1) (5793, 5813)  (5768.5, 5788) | 0.99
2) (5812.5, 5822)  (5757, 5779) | 1.06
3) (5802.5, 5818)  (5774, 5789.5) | 1.02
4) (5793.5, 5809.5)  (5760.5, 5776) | 0.95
